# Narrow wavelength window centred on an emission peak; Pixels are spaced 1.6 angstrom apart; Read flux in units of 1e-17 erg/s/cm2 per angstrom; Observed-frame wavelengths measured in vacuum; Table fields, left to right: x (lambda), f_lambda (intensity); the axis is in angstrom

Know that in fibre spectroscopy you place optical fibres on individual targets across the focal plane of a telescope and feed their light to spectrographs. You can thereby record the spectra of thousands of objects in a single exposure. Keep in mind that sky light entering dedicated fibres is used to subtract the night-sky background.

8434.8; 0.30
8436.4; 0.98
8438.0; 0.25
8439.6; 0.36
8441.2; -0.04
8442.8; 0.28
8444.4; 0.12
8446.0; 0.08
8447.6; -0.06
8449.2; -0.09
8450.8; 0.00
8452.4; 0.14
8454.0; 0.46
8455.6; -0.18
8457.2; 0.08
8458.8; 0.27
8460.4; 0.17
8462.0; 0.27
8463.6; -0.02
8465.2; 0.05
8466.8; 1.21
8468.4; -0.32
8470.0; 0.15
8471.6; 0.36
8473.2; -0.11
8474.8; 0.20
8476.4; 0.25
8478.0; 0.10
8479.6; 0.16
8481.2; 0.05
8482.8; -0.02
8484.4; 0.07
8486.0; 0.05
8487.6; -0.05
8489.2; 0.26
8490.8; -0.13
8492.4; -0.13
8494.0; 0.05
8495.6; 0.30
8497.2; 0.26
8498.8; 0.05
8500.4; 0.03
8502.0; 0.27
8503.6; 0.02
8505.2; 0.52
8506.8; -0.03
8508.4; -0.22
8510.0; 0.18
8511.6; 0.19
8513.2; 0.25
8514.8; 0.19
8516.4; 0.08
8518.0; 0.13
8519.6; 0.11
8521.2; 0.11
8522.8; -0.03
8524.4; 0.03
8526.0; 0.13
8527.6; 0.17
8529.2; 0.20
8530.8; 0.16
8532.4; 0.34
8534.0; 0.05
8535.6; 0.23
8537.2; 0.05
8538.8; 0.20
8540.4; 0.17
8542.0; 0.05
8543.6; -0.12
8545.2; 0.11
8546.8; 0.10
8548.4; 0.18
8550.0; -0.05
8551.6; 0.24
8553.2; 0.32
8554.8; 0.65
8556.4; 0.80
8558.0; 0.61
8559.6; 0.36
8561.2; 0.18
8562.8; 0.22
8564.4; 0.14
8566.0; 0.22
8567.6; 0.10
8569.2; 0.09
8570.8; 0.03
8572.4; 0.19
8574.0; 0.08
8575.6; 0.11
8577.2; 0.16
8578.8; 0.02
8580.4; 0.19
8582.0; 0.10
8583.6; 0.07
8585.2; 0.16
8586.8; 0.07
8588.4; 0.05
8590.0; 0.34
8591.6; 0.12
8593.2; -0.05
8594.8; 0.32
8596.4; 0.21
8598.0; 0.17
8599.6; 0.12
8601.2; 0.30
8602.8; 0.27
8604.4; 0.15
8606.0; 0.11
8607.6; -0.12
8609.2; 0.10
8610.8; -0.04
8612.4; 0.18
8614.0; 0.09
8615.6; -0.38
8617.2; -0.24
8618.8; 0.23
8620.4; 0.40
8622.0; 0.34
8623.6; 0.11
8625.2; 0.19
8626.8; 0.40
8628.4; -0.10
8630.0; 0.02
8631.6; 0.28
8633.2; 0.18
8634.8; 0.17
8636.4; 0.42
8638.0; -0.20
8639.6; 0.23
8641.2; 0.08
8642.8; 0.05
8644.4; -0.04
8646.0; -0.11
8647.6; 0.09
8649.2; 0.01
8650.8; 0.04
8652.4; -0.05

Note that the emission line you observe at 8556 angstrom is H-gamma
